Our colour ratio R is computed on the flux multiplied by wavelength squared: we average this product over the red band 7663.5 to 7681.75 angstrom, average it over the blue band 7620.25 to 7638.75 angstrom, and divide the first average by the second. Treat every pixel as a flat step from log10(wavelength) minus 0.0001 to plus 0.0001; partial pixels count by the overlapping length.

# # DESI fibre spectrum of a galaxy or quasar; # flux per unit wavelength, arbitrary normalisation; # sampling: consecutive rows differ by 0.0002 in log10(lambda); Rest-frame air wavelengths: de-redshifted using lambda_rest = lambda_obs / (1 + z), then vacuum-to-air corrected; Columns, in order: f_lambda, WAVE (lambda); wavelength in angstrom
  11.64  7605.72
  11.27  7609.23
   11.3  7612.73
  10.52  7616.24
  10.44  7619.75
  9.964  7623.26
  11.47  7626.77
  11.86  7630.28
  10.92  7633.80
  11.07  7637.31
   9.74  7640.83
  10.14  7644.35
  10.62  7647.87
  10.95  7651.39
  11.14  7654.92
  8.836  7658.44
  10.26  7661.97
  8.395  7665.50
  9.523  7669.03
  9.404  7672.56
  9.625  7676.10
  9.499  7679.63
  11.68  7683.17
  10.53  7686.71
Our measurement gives 0.86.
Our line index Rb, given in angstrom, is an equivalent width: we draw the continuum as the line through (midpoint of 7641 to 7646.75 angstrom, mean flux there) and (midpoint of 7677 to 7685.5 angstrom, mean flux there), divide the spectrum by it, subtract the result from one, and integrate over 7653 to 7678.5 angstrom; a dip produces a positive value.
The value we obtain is 1.77 angstrom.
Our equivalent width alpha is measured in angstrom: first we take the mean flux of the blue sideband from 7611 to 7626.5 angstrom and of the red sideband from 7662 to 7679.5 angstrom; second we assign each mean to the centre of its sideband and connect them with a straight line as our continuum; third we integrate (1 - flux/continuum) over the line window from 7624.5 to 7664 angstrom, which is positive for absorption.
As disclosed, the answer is -2.34 angstrom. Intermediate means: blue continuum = 10.6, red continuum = 9.36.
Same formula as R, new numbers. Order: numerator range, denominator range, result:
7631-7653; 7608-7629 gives 0.99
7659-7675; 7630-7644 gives 0.88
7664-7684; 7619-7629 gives 0.91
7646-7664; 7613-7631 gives 0.96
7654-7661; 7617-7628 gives 0.94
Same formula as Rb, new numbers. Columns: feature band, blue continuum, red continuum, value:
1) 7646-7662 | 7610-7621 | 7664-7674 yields -1.3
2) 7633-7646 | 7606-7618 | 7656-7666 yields -0.4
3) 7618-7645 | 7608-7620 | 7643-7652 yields 0.0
